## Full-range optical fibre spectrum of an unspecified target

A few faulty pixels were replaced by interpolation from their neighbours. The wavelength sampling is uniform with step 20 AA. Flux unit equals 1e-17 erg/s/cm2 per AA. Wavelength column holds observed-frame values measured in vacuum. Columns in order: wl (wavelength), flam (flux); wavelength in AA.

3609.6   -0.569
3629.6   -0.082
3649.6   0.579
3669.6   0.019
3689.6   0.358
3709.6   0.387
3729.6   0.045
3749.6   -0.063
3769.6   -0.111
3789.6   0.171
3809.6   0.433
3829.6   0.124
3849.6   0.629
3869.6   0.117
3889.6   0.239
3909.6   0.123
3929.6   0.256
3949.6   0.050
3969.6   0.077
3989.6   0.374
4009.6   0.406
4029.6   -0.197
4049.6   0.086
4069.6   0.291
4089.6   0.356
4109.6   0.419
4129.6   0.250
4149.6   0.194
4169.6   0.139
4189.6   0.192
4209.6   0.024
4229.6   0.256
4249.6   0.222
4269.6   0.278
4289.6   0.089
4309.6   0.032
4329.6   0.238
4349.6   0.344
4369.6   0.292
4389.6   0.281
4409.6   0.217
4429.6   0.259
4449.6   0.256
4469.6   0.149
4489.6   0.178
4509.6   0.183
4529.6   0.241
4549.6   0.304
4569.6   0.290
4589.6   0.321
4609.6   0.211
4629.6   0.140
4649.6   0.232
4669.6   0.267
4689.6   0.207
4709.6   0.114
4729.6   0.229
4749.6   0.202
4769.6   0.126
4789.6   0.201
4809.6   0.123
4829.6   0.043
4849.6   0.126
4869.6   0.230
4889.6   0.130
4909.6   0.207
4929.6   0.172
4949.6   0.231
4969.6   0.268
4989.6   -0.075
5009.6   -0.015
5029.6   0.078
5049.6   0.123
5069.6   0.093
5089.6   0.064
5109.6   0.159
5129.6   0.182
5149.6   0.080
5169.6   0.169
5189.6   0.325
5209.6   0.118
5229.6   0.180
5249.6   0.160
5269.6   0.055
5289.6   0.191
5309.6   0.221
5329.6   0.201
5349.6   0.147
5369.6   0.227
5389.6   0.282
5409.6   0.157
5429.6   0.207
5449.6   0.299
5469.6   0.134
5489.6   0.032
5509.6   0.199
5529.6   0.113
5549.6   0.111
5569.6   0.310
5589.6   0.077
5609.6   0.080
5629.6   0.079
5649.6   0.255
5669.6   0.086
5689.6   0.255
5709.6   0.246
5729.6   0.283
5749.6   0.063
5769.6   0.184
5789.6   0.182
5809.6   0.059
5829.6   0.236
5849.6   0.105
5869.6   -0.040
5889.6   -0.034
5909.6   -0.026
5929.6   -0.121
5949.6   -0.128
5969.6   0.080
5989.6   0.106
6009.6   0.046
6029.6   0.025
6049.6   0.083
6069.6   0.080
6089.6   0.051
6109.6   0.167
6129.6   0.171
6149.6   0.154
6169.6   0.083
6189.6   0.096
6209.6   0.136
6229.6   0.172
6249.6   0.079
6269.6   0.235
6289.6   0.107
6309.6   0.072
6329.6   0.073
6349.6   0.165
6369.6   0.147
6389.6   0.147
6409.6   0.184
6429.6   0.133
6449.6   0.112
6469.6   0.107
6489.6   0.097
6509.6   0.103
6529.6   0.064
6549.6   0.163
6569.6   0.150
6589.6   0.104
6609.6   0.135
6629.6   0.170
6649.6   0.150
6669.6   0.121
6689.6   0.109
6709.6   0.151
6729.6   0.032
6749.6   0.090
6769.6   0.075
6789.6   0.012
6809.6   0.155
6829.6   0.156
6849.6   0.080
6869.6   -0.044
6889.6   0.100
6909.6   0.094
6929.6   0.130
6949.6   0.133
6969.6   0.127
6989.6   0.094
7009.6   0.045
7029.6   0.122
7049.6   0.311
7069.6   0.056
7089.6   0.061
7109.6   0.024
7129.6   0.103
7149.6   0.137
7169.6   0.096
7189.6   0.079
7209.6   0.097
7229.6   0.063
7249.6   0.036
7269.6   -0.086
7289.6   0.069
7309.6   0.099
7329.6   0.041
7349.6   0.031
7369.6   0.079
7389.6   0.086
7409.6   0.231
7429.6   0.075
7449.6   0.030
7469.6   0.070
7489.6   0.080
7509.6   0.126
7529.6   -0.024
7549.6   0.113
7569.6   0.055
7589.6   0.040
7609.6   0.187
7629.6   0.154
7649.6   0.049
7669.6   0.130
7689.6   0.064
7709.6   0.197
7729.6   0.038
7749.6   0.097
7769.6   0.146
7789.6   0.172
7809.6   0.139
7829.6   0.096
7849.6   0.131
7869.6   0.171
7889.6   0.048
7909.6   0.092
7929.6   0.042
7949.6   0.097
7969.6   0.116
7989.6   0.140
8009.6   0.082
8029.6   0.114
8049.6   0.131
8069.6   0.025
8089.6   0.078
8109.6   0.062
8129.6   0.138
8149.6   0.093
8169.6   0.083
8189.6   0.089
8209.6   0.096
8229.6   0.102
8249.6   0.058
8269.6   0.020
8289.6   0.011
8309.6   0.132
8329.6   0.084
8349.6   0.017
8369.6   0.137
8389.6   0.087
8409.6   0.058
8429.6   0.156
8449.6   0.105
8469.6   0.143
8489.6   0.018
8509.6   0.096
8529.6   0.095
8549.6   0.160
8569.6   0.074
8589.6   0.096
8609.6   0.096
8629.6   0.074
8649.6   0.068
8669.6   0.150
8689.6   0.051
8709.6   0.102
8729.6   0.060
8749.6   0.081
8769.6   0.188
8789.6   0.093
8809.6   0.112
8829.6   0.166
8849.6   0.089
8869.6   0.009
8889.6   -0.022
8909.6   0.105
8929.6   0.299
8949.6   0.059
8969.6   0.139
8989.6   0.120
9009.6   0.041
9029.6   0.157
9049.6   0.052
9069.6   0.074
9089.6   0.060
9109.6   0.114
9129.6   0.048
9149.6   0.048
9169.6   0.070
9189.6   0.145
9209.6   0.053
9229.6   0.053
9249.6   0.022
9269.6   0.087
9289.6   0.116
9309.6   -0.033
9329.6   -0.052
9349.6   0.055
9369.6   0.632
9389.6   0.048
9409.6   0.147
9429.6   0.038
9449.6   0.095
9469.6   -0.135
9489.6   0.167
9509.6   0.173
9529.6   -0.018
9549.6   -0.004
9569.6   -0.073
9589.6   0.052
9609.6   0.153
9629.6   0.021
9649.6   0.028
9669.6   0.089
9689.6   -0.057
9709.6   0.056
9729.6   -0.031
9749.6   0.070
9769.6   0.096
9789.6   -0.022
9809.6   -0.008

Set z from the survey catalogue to 0.07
